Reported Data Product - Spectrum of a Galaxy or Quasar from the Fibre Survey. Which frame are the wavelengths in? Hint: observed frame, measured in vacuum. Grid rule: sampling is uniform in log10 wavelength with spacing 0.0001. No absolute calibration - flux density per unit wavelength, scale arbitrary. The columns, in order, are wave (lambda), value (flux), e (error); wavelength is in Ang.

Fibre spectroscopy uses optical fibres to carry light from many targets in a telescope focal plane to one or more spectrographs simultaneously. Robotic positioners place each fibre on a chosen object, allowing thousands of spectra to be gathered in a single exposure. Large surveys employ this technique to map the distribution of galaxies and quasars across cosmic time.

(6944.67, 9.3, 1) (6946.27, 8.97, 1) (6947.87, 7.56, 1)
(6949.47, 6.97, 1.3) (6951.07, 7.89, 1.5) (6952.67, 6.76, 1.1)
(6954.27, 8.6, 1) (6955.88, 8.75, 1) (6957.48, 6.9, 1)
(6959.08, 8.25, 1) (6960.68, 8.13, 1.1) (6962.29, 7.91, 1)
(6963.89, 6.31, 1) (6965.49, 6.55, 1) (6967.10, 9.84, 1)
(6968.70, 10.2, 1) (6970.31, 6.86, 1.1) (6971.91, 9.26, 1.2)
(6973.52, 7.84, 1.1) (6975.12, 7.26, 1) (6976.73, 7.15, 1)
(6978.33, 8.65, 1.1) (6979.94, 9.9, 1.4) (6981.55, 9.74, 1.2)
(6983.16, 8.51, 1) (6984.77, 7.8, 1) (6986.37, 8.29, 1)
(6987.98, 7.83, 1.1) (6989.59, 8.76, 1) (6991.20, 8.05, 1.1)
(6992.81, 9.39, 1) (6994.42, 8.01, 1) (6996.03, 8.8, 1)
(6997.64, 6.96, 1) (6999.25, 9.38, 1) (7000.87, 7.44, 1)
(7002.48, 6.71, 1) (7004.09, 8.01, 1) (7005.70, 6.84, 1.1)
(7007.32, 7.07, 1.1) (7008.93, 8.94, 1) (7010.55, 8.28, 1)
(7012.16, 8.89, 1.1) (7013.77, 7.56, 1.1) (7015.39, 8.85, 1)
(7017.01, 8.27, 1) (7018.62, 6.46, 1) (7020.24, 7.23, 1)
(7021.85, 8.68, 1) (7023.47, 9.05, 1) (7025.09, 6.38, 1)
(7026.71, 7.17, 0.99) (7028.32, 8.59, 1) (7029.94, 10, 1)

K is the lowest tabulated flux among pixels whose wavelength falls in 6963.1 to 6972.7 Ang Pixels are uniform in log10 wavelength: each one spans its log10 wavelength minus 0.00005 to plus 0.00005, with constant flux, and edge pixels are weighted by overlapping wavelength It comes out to 6.31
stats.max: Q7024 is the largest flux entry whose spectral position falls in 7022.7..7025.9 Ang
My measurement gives 9.05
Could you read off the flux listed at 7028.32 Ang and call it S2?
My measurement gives 8.59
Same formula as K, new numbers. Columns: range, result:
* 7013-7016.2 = 7.56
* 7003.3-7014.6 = 6.84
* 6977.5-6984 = 8.51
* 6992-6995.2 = 8.01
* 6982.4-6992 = 7.8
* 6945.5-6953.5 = 6.76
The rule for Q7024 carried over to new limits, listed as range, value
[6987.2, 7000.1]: 9.39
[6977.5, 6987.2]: 9.9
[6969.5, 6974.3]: 9.26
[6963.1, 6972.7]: 10.2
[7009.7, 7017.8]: 8.89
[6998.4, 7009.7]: 9.38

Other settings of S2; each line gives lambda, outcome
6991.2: 8.05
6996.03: 8.8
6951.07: 7.89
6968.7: 10.2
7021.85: 8.68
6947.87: 7.56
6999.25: 9.38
